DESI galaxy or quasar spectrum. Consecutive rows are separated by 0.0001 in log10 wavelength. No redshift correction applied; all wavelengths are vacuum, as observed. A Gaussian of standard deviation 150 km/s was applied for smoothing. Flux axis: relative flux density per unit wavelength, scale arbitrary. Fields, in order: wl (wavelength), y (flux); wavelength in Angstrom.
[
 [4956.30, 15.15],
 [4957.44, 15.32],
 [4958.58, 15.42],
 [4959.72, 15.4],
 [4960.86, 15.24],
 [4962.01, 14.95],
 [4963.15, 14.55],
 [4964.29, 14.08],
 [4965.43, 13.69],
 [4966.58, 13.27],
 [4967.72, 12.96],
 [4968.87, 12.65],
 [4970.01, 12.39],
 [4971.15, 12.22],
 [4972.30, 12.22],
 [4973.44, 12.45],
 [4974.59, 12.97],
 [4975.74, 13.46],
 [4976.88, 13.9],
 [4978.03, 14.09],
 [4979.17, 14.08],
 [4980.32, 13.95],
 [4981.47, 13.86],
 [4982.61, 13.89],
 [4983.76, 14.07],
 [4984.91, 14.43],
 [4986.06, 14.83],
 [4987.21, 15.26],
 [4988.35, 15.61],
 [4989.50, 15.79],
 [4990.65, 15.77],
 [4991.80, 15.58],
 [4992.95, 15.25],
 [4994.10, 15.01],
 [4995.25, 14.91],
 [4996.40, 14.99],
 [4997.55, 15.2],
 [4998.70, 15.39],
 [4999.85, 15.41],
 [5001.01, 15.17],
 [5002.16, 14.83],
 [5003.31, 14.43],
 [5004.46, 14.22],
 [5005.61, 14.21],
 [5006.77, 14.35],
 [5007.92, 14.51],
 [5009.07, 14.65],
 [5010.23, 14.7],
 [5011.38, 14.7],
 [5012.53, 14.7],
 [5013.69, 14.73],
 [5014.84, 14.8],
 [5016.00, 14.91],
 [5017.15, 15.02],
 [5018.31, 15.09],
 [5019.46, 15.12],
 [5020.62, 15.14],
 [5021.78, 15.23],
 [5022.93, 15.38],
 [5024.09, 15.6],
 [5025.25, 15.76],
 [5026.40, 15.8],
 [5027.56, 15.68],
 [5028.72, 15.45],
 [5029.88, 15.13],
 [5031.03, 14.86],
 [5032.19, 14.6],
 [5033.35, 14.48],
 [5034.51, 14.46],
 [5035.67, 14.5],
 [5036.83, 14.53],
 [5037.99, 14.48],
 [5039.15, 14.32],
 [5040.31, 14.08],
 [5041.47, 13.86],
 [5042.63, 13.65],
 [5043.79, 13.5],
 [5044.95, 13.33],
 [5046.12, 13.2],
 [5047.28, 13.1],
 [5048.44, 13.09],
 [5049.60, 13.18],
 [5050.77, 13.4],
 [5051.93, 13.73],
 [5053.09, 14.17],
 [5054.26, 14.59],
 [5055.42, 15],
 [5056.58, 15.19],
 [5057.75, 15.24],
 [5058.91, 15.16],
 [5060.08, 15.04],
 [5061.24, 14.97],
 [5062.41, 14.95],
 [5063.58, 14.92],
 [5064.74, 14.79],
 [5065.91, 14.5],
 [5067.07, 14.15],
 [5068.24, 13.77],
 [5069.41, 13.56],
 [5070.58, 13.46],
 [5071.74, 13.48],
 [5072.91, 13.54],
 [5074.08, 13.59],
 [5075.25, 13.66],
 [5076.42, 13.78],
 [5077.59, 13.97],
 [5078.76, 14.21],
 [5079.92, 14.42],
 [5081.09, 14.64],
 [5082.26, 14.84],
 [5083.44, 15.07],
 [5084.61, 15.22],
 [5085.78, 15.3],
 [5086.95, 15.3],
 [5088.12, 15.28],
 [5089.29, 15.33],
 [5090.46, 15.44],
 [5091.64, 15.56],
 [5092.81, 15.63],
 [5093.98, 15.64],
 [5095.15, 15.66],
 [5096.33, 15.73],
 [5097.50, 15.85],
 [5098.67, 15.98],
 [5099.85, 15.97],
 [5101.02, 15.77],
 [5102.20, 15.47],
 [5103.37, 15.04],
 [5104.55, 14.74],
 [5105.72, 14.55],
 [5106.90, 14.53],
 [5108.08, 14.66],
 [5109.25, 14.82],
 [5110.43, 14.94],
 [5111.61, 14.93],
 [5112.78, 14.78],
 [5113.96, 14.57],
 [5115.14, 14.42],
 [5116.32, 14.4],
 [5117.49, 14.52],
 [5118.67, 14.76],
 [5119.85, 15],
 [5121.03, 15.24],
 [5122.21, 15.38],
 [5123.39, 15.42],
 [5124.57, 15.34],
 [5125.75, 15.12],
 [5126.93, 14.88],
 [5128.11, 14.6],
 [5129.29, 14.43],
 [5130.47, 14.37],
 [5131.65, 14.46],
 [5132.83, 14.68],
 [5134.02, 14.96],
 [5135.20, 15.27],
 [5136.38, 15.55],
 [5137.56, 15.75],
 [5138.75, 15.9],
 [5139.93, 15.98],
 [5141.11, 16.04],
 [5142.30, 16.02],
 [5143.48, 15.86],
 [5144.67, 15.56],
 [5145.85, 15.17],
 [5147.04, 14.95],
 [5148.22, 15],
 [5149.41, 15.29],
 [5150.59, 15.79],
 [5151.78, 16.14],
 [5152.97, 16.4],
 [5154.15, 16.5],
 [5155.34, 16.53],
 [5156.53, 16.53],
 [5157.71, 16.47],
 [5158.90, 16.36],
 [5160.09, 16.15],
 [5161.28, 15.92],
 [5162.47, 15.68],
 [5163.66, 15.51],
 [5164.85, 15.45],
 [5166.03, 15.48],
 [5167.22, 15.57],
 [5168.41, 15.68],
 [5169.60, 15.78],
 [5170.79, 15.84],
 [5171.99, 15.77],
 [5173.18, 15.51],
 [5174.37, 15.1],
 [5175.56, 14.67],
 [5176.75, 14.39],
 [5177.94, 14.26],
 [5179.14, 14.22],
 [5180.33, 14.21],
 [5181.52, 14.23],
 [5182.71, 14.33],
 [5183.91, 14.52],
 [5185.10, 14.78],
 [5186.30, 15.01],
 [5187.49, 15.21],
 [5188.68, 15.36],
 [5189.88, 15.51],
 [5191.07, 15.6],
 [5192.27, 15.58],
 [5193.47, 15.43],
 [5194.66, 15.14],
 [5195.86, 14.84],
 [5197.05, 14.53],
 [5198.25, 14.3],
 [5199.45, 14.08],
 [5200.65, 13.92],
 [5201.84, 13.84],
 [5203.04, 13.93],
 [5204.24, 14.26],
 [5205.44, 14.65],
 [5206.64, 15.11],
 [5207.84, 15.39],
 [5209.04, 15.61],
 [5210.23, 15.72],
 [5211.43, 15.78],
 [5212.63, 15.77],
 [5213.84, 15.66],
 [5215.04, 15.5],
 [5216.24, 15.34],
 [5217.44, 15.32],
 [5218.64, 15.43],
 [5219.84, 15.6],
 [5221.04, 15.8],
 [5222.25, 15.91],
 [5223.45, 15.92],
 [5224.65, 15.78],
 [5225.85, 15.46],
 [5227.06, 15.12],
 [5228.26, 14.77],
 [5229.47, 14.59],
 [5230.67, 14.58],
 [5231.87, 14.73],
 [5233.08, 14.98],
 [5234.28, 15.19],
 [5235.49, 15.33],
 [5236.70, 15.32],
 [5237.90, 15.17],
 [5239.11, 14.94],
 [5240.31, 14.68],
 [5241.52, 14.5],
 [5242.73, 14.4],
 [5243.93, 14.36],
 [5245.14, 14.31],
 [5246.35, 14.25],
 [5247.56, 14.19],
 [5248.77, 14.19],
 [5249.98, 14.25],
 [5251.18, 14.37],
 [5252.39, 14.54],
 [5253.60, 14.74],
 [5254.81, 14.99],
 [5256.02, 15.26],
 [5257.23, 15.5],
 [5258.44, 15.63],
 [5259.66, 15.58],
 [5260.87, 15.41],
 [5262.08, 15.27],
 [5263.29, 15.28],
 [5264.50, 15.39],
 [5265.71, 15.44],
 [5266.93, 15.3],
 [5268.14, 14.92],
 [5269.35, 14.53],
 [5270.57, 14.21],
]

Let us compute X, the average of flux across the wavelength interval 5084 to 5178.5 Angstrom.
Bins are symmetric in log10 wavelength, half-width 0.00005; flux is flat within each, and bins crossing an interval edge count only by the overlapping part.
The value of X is 15.4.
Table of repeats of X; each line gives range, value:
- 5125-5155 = 15.4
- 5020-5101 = 14.6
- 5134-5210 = 15.3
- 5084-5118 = 15.2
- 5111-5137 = 14.9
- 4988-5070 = 14.7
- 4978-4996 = 14.8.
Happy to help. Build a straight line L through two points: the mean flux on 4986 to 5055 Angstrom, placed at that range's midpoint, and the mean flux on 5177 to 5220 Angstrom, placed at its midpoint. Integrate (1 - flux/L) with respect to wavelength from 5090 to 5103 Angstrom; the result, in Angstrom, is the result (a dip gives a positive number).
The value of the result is -0.8 Angstrom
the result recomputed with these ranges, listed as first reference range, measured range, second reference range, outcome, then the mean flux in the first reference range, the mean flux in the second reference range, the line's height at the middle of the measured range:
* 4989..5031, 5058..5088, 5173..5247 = 1.2 Angstrom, 15.1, 15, 15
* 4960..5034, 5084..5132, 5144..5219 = -0.4 Angstrom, 14.6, 15.3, 15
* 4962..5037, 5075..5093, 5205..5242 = 0.0 Angstrom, 14.5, 15.3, 14.8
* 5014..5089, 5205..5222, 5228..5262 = -0.8 Angstrom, 14.5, 14.8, 14.8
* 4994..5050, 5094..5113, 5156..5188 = -0.3 Angstrom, 14.6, 15.3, 15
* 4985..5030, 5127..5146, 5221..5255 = -0.4 Angstrom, 15.1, 14.9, 15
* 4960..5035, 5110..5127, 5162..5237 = 0.0 Angstrom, 14.6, 15.1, 14.9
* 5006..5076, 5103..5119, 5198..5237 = 0.0 Angstrom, 14.5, 15.1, 14.7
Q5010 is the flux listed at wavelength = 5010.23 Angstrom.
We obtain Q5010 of 14.7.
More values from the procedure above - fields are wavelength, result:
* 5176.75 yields 14.39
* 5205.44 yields 14.65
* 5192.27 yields 15.58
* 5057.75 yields 15.24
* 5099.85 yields 15.97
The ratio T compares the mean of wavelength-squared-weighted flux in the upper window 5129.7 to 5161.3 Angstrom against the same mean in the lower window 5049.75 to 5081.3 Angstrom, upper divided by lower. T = 1.1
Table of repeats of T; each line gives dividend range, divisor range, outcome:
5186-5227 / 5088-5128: 1.04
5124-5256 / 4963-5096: 1.11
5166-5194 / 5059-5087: 1.09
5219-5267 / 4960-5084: 1.14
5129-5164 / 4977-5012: 1.13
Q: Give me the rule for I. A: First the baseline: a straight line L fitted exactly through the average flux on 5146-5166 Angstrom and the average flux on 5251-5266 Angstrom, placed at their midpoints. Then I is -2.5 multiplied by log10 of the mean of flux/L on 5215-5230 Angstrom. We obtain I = 0.001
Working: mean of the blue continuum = 15.9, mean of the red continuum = 15.2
